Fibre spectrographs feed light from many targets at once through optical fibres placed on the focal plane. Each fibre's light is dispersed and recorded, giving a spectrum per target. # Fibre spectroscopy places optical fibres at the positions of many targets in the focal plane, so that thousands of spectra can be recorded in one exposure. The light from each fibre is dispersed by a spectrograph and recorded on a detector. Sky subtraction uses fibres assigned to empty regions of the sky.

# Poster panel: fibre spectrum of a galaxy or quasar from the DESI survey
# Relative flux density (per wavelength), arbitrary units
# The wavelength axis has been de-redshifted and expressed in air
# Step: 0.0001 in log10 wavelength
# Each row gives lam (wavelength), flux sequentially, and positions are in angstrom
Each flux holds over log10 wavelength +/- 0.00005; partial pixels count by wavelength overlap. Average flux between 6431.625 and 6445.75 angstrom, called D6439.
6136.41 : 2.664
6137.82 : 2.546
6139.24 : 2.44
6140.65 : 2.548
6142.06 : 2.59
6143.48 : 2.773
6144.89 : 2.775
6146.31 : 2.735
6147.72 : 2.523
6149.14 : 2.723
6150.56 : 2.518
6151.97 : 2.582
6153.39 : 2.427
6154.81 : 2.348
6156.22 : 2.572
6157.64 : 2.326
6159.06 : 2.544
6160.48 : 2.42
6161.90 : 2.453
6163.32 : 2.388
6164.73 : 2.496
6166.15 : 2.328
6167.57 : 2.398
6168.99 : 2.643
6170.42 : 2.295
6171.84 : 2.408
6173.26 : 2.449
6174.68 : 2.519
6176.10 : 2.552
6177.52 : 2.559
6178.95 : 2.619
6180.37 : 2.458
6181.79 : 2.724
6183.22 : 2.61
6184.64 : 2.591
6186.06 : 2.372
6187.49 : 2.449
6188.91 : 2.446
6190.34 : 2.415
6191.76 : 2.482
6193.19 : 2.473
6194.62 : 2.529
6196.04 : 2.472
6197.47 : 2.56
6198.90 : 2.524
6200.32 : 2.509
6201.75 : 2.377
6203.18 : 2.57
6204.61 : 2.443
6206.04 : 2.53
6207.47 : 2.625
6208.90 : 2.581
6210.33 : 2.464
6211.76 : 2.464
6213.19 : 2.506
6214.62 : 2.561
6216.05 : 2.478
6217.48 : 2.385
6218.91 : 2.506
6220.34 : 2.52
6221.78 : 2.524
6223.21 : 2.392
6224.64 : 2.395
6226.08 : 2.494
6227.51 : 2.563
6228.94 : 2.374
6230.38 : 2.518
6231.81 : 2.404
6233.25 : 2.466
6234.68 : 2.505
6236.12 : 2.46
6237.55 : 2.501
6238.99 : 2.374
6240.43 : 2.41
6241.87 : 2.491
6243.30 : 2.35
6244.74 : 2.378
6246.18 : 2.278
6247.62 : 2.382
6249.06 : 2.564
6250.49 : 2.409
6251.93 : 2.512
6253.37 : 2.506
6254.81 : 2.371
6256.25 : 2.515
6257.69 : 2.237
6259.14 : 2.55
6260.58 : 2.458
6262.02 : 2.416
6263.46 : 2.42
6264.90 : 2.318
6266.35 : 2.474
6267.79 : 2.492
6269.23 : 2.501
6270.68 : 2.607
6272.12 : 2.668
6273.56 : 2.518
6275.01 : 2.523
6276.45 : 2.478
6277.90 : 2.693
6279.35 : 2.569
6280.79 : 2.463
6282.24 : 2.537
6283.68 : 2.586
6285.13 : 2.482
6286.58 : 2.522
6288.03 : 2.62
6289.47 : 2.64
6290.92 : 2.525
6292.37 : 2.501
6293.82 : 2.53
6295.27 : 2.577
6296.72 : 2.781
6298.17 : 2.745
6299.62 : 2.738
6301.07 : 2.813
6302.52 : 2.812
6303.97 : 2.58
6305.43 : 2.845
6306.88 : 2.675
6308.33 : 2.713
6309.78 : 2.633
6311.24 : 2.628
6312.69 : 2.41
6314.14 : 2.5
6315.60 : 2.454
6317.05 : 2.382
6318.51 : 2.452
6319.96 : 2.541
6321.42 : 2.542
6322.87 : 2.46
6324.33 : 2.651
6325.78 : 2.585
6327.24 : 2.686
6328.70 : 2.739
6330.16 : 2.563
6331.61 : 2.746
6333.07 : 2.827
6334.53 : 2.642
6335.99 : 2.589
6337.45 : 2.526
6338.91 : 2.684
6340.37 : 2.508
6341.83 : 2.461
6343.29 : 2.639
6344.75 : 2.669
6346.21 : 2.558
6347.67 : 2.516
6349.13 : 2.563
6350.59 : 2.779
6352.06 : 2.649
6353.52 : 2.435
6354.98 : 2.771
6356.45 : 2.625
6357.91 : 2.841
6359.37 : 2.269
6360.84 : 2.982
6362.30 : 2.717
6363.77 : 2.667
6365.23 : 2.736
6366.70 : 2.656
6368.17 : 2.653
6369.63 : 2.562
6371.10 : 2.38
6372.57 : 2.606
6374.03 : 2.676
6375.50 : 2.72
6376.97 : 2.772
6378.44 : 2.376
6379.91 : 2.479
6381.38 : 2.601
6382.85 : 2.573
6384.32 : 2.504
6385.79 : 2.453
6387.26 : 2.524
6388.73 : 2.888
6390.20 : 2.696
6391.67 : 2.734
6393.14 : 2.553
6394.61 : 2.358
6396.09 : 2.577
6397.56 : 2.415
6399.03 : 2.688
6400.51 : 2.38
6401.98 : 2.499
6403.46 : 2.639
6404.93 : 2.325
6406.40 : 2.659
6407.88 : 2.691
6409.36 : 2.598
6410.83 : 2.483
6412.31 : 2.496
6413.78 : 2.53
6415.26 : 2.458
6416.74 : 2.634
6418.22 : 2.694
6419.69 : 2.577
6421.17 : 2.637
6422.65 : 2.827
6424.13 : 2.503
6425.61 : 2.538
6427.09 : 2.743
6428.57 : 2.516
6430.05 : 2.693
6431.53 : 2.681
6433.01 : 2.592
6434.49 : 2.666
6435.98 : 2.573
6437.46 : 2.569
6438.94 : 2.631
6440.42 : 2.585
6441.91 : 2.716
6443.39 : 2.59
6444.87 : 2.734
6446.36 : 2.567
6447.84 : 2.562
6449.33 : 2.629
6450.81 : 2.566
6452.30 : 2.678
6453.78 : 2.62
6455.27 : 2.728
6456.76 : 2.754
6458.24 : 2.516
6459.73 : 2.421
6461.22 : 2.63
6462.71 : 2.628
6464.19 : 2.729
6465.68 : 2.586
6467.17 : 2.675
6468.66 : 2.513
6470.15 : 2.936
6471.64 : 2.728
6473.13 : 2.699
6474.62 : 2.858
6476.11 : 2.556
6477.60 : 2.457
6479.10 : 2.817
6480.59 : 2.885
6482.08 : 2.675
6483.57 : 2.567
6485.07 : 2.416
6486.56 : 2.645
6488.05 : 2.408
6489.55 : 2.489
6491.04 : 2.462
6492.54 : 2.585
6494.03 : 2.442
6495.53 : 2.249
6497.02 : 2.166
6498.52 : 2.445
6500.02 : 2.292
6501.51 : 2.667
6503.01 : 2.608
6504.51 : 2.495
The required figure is 2.63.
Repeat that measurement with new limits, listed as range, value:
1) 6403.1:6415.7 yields 2.54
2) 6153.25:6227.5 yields 2.49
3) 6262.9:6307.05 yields 2.59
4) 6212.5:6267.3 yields 2.45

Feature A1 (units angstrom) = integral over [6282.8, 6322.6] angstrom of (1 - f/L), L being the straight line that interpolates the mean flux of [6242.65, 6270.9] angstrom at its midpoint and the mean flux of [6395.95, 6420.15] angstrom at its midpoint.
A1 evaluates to -2.1 angstrom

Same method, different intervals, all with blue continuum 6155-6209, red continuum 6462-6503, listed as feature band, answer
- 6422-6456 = -0.9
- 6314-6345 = -0.6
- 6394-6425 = 0.0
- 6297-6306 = -0.8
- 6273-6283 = -0.1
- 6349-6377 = -1.2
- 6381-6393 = -0.3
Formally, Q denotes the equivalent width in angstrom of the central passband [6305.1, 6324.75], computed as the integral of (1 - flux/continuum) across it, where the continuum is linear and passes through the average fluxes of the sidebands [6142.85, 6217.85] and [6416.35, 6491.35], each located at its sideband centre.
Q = 0.1 angstrom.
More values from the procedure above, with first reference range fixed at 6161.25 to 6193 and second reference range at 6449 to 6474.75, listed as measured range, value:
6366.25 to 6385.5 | 0.2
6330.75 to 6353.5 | -0.3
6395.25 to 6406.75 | 0.5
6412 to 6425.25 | 0.2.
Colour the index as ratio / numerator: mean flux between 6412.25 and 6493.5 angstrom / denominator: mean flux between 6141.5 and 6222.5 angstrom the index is 1.04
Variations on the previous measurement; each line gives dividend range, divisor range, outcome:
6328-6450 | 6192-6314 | 1.04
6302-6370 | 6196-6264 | 1.06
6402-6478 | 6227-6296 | 1.05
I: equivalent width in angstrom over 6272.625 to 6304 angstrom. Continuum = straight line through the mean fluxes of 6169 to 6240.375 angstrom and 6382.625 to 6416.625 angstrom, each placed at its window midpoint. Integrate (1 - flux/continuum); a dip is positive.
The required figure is -1.1 angstrom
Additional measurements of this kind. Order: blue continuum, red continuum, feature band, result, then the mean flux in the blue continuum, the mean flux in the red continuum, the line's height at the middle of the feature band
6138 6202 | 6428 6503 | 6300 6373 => -1.7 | 2.51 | 2.6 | 2.56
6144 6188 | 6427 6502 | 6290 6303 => -0.6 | 2.51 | 2.6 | 2.55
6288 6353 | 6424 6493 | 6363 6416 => 1.0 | 2.61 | 2.62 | 2.62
